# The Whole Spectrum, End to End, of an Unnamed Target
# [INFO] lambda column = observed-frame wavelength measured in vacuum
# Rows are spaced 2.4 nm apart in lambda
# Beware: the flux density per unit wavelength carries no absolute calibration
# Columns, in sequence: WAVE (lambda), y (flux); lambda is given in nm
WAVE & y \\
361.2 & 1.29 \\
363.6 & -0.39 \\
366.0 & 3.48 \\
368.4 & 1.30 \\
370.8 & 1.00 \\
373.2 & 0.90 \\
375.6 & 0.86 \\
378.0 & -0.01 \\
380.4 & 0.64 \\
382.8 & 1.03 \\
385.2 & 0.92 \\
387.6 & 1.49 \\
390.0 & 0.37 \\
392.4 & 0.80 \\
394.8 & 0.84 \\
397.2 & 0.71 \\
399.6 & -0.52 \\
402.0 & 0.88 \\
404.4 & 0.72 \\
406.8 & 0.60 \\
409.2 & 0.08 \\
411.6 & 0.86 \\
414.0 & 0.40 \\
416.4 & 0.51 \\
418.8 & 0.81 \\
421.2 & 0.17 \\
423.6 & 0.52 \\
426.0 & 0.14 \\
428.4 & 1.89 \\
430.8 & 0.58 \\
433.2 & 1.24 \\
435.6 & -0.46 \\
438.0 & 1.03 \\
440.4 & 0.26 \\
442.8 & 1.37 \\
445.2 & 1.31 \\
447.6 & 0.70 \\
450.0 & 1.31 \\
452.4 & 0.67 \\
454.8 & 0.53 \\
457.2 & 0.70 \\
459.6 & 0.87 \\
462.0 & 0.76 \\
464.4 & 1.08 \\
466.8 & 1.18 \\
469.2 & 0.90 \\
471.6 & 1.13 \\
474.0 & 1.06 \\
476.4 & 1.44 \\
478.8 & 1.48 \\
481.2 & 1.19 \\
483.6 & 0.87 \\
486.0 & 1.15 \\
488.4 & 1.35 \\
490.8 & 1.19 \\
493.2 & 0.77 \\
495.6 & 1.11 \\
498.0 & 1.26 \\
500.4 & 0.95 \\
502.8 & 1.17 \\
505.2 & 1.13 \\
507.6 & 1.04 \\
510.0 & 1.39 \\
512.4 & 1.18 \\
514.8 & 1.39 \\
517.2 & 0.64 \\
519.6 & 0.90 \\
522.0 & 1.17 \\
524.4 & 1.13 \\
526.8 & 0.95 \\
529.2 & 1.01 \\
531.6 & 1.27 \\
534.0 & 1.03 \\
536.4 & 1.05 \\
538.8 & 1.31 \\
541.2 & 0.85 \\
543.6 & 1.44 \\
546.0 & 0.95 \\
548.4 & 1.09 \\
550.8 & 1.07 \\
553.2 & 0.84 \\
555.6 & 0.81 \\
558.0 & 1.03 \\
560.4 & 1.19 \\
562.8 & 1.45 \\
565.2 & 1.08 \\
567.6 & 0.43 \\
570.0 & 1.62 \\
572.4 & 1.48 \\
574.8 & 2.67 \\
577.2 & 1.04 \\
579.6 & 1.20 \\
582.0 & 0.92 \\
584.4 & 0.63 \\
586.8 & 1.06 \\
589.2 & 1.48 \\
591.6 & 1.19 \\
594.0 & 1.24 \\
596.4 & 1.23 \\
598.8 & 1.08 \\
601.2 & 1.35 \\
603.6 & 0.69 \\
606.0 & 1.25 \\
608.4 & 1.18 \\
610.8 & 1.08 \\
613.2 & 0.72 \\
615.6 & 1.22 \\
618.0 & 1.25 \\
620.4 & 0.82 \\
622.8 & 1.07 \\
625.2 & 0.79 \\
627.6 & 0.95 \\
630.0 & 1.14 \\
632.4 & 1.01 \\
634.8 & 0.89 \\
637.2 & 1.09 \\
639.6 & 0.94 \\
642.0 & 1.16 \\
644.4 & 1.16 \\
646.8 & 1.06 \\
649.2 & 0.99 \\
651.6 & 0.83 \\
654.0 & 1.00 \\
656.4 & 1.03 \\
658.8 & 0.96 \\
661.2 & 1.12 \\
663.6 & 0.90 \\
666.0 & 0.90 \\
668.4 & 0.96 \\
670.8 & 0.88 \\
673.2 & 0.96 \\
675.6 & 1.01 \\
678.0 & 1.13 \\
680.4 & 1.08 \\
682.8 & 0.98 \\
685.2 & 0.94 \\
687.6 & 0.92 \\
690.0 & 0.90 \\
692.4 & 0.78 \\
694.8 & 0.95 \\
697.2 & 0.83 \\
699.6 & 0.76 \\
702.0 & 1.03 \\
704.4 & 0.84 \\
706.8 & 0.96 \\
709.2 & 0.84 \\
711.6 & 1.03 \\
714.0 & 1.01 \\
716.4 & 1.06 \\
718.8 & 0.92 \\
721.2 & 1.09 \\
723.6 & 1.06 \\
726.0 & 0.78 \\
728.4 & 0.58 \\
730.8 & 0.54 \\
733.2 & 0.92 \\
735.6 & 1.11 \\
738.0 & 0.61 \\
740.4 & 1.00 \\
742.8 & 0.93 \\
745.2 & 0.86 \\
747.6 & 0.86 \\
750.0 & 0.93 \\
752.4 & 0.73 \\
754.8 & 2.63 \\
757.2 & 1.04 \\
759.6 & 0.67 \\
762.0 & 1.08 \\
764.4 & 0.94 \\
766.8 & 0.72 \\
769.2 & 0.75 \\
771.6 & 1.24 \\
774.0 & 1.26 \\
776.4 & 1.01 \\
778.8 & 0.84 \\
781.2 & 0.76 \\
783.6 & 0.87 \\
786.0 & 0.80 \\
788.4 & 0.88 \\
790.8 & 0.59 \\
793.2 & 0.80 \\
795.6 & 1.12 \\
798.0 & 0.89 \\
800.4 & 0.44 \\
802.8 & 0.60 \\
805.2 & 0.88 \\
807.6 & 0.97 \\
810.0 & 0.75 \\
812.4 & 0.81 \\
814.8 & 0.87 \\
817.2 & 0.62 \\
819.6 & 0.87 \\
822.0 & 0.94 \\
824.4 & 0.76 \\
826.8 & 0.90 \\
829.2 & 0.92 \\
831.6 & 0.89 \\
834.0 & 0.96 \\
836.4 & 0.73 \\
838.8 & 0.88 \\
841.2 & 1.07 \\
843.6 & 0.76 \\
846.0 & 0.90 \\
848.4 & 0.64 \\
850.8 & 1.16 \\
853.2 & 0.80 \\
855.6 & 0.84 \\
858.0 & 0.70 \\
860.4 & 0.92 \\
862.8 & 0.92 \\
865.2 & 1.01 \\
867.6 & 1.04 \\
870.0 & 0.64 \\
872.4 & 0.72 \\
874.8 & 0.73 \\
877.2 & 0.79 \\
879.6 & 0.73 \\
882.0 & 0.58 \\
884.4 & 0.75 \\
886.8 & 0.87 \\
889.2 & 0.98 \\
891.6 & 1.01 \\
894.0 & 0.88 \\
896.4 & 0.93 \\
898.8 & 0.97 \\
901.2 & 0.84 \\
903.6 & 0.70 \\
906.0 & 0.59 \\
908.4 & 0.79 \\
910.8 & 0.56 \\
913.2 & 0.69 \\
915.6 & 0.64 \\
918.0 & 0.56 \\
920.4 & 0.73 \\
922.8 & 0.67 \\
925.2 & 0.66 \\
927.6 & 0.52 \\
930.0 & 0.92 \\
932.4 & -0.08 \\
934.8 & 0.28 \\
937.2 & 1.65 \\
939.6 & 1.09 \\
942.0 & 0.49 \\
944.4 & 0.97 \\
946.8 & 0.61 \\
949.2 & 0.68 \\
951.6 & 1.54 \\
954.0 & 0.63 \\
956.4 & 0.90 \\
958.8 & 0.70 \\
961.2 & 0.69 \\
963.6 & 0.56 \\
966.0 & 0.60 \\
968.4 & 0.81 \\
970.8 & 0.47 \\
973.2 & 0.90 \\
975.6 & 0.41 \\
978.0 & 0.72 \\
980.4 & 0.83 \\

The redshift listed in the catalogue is 0.15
